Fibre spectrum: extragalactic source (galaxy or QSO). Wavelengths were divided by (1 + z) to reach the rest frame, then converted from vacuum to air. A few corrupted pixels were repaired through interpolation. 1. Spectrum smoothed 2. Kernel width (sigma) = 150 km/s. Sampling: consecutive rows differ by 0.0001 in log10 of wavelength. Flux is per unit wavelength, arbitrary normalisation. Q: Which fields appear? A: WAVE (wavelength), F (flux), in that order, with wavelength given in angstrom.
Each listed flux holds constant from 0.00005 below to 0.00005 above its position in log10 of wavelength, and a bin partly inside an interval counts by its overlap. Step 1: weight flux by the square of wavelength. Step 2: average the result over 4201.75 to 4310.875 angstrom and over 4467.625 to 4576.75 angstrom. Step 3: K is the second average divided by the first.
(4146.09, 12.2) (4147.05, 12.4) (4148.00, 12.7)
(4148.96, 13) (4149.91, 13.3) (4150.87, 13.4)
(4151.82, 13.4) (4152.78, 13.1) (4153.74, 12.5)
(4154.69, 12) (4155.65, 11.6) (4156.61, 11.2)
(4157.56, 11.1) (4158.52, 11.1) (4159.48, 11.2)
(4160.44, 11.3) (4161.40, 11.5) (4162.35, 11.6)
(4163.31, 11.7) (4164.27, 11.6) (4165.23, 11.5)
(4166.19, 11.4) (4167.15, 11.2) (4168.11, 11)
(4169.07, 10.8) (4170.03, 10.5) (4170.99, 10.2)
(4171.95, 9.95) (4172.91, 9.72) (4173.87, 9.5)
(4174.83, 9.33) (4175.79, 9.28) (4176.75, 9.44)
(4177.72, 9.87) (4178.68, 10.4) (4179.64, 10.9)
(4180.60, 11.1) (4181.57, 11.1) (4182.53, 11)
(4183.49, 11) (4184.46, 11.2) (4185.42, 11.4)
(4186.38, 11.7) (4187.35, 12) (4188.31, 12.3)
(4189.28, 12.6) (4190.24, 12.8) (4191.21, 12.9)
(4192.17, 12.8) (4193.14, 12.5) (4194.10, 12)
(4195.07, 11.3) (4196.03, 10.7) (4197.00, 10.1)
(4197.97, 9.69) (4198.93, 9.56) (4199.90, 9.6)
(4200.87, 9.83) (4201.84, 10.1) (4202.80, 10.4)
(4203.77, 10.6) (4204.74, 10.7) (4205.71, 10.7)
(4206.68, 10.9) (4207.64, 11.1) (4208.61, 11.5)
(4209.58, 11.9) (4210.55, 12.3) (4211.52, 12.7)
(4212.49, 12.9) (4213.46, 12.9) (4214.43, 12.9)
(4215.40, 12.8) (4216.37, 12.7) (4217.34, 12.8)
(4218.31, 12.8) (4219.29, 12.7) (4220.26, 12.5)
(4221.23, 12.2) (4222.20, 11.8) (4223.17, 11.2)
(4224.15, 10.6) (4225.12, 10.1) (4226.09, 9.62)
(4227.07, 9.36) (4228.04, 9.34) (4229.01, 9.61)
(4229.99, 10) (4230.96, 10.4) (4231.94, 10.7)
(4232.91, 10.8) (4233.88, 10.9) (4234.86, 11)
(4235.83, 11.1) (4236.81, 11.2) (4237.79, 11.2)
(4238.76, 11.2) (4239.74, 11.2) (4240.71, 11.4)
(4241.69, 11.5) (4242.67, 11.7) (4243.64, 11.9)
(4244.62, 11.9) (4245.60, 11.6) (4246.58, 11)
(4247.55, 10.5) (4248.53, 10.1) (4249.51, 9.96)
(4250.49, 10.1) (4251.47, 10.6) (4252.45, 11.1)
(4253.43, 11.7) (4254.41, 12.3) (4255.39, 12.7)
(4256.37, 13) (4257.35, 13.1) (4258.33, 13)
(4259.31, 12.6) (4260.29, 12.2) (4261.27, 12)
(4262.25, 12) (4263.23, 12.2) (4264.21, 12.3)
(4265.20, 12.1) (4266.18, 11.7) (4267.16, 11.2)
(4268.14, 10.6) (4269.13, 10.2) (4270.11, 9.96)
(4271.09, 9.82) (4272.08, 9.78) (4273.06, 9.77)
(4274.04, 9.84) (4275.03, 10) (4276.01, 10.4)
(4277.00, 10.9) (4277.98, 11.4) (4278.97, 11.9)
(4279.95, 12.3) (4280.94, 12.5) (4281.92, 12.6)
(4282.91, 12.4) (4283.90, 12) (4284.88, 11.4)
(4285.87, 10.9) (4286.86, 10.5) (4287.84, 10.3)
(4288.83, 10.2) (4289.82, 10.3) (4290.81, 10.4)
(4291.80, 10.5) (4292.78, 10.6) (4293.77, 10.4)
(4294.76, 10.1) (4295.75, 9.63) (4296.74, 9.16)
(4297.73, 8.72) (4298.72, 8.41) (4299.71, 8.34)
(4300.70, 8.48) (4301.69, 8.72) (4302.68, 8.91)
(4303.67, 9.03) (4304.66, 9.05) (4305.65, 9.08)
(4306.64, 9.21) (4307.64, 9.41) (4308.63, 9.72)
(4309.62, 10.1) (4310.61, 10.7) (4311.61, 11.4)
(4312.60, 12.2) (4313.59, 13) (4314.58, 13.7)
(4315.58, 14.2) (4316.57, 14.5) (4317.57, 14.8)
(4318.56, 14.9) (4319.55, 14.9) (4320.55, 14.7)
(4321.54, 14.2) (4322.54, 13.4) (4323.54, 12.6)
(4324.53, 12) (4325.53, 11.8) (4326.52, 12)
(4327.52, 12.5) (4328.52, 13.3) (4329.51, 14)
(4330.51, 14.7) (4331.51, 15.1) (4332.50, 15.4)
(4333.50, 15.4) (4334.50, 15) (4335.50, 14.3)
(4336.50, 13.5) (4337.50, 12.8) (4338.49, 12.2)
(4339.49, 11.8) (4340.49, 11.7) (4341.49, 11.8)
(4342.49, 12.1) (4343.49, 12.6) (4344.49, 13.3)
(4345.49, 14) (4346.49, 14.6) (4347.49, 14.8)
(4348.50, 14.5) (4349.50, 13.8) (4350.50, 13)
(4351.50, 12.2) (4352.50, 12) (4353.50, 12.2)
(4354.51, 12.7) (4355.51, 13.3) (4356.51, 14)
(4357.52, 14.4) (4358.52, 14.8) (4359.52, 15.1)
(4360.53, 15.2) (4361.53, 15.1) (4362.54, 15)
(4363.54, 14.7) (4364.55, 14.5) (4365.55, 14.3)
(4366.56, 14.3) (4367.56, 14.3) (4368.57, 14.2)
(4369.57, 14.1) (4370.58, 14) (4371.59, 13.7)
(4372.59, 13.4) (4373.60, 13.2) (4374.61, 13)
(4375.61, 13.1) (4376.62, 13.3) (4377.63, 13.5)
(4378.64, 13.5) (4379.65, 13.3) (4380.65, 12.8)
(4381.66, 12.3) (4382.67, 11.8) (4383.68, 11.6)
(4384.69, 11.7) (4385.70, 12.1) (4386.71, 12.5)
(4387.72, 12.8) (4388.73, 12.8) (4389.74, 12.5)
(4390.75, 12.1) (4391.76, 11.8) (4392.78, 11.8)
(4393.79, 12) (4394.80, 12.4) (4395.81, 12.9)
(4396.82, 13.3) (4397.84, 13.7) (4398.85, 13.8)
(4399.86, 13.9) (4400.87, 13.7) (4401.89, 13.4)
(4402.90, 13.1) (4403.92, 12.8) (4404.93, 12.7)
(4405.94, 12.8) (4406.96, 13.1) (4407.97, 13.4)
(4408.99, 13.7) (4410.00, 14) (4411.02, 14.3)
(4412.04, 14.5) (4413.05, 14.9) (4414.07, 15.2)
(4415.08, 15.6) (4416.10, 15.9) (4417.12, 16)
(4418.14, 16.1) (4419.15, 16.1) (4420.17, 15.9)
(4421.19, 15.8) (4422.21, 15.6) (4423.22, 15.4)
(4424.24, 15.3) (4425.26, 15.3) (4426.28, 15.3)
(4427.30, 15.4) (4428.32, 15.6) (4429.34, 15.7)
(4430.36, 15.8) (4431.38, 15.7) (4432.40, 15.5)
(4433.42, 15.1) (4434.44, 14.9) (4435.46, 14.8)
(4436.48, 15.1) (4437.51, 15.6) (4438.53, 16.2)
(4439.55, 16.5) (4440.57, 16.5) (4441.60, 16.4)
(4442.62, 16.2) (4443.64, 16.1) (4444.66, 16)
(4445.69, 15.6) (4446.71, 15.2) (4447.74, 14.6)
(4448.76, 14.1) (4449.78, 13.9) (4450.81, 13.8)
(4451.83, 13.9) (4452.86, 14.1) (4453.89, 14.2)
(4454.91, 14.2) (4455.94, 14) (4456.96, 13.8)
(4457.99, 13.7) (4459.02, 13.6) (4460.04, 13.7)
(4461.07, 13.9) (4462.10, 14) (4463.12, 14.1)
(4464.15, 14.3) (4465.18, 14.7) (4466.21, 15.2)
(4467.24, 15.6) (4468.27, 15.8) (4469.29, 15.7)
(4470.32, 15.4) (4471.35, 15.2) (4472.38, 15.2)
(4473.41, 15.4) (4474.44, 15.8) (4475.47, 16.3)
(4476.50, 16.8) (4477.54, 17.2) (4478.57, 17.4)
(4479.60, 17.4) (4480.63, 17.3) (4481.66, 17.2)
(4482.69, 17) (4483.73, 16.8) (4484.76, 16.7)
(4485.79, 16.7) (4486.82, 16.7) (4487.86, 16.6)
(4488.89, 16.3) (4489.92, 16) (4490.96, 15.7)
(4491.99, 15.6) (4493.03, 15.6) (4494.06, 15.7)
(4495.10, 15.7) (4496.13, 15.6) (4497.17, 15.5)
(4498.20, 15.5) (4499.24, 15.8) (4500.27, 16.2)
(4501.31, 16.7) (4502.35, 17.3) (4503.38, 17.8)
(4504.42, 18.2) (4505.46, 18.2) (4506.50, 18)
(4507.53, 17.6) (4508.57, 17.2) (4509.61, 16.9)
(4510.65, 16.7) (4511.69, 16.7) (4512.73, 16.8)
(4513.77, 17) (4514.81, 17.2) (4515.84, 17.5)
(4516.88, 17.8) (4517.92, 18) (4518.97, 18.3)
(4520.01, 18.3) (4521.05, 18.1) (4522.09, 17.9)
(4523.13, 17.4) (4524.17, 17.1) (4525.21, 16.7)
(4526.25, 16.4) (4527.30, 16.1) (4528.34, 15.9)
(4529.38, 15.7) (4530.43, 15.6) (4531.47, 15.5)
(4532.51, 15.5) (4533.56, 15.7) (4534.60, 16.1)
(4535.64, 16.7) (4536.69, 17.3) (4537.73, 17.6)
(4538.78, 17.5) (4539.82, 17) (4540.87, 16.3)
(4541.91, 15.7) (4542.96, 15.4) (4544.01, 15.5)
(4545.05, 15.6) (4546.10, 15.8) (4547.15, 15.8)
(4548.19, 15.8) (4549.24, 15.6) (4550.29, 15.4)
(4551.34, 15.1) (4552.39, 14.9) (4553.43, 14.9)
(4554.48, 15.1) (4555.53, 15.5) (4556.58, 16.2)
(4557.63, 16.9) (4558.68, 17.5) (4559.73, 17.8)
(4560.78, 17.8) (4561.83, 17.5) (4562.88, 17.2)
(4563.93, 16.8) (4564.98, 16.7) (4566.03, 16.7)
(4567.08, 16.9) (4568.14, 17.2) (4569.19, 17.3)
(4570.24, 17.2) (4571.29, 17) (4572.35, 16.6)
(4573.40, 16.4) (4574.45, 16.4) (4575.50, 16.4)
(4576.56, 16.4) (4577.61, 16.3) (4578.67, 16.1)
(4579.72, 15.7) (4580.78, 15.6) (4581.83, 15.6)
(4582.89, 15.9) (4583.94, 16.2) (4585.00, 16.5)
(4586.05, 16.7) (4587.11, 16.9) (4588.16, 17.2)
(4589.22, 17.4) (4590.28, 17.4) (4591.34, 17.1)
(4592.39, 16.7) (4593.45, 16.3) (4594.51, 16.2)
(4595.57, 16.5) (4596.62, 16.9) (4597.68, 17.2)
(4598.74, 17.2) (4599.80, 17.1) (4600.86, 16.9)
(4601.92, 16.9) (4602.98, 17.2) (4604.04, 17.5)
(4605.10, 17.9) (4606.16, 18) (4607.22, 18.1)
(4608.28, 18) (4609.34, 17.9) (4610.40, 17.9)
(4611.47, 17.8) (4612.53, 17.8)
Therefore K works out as 1.71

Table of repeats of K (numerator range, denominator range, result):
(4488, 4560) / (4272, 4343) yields 1.56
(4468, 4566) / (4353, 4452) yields 1.22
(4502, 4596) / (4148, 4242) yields 1.74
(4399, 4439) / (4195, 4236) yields 1.47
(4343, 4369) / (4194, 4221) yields 1.31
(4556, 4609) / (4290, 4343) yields 1.60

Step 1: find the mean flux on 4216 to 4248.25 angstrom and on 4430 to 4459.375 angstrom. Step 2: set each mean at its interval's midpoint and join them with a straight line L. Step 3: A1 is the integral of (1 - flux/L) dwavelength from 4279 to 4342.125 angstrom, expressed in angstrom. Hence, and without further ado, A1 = 4.09 angstrom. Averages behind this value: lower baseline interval 11.2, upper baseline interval 15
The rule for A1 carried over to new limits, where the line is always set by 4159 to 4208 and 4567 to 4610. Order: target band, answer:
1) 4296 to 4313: 4.4 angstrom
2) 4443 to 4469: 0.7 angstrom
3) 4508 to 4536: -1.7 angstrom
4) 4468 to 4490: -1.7 angstrom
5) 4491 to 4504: -0.5 angstrom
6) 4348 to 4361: -0.2 angstrom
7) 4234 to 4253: 1.2 angstrom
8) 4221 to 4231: 1.1 angstrom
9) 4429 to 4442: -0.9 angstrom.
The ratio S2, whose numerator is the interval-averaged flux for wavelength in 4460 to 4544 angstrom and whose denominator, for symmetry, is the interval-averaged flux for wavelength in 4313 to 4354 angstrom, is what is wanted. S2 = 1.22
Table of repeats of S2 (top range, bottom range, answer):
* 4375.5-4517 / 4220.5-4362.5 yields 1.28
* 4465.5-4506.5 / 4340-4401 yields 1.23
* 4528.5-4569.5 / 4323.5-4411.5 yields 1.22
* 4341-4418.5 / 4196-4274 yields 1.20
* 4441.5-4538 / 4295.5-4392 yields 1.26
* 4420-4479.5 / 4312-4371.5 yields 1.11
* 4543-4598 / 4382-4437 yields 1.17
